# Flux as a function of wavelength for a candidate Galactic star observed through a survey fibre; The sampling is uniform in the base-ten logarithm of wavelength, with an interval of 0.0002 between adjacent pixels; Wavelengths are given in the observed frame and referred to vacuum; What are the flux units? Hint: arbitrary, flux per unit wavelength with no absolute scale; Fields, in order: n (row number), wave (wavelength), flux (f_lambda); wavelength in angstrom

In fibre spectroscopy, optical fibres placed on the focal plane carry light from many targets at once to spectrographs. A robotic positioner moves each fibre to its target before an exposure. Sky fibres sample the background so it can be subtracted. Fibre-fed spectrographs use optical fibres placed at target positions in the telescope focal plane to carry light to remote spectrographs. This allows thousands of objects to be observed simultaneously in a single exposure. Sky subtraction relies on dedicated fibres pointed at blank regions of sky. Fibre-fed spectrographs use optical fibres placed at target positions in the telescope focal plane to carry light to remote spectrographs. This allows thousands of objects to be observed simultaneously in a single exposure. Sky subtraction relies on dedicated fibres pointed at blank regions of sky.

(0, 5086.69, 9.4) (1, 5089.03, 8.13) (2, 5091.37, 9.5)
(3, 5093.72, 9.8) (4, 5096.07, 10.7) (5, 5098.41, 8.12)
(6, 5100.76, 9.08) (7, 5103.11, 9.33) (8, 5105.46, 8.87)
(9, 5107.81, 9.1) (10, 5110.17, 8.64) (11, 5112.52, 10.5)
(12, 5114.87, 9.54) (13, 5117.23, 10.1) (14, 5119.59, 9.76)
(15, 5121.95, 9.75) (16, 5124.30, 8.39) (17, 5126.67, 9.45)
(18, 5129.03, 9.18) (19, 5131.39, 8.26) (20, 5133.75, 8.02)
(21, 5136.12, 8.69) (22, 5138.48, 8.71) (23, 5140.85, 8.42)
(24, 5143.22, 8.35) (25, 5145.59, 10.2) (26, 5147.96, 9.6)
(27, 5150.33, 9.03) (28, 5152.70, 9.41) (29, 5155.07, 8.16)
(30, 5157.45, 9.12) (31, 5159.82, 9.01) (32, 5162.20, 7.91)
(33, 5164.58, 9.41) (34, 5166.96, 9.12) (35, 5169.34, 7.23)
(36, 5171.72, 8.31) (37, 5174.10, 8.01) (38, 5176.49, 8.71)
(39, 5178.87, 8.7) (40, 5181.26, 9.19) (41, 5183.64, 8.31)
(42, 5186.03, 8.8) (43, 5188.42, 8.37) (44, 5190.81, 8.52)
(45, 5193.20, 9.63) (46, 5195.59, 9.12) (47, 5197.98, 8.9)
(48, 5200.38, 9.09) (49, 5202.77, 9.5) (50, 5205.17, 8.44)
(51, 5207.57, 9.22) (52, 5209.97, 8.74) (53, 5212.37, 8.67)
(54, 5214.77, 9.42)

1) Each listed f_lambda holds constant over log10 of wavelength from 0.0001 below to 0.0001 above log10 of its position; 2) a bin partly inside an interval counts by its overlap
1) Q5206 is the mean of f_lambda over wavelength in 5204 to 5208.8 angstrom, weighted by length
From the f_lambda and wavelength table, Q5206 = 8.83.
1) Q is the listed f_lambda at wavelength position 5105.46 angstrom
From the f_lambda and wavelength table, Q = 8.87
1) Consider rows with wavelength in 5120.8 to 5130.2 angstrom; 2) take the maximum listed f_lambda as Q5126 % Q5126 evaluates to 9.75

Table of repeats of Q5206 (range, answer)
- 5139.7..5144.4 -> 8.38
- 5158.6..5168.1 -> 8.86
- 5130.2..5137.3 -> 8.33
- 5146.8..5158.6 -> 9.06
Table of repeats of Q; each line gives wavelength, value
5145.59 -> 10.2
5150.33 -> 9.03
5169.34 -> 7.23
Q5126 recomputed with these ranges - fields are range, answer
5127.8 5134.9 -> 9.18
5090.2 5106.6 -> 10.7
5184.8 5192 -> 8.8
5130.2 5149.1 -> 10.2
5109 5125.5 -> 10.5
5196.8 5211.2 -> 9.5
